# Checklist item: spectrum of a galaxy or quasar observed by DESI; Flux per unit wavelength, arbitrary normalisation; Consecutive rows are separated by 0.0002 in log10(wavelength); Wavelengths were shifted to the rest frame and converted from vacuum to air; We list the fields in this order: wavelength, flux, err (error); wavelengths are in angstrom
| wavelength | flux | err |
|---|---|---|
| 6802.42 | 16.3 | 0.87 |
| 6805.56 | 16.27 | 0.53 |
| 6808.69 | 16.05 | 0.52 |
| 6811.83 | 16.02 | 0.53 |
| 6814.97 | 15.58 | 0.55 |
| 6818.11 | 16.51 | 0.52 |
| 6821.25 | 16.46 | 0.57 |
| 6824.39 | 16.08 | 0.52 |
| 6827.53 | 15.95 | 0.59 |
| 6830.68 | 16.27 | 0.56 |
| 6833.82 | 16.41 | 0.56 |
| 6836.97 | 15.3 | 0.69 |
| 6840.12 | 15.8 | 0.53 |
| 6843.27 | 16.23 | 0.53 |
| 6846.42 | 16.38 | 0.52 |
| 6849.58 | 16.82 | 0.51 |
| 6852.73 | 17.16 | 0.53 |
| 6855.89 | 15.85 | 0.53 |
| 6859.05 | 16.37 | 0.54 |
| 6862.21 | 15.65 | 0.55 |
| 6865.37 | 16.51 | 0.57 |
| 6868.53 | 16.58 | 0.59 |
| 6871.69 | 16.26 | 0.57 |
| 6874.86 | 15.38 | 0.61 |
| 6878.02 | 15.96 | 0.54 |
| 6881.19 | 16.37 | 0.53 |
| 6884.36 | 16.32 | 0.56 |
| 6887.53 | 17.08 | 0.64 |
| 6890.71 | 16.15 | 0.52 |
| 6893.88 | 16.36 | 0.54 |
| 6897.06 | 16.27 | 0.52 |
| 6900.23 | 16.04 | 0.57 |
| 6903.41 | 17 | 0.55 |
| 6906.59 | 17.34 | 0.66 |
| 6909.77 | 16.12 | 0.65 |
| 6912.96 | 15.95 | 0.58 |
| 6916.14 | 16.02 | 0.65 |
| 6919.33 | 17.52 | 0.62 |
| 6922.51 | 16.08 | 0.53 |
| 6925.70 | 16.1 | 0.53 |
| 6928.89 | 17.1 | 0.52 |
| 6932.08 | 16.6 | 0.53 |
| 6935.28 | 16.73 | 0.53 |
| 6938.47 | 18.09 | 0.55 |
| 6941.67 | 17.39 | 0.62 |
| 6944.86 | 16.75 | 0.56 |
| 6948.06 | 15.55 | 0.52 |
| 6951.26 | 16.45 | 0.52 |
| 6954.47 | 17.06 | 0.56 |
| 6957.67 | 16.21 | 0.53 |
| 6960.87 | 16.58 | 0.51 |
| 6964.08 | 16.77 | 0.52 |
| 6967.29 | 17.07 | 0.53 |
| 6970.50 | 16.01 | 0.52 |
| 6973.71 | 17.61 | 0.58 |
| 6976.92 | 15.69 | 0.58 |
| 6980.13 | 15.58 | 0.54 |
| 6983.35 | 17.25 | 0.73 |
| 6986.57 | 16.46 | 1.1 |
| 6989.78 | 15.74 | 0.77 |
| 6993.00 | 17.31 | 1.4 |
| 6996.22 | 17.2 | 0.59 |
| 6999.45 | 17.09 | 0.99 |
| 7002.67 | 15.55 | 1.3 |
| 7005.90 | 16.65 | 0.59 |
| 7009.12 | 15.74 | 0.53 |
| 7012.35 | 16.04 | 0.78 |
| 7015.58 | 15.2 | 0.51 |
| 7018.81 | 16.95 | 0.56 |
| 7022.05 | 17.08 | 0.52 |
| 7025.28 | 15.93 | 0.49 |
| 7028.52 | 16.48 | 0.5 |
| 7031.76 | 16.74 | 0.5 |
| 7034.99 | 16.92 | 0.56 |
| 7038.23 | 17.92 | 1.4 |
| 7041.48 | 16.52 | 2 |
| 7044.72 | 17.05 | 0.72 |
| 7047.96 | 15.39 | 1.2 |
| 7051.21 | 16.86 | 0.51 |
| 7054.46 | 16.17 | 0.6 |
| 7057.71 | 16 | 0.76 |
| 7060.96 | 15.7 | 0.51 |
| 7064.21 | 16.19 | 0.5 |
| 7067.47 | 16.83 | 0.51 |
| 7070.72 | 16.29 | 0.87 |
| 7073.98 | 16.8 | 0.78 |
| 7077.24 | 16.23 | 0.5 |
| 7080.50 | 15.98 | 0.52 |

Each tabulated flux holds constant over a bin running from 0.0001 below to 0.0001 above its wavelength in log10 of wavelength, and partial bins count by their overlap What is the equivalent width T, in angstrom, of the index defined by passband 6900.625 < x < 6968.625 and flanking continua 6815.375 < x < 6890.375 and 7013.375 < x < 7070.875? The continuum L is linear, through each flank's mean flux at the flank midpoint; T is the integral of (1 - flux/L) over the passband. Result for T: -1.44 angstrom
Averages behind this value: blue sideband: 16.2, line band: 16.7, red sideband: 16.5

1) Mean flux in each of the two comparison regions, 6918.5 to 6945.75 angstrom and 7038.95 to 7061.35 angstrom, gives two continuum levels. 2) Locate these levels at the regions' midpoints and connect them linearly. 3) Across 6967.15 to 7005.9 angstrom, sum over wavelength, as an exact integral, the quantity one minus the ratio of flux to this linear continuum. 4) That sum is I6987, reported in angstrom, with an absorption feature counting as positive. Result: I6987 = 0.3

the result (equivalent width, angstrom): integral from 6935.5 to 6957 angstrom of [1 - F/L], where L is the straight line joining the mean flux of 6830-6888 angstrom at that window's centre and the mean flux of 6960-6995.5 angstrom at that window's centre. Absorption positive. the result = -0.5 angstrom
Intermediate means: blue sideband 16.2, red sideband 16.6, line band 16.8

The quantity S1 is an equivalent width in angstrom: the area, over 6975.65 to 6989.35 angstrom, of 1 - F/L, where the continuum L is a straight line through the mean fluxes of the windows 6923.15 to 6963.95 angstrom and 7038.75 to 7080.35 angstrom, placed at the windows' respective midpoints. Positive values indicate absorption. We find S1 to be 0.3 angstrom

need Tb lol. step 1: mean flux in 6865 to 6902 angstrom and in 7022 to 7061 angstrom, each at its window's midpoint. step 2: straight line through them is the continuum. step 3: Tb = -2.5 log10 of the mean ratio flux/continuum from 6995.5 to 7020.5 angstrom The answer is 0.01 mag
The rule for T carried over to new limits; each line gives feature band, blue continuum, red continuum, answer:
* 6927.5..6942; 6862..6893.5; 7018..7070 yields -0.72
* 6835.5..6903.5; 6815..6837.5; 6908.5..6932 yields 0.10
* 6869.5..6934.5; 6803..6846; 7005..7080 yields -0.83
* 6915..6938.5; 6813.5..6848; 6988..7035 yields -0.63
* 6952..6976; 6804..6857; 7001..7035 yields -0.69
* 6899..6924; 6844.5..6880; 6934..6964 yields 0.04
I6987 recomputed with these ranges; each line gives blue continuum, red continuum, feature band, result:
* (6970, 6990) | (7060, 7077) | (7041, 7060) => 0.1 angstrom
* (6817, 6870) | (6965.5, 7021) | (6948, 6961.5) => -0.1 angstrom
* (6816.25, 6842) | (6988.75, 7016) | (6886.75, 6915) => -0.5 angstrom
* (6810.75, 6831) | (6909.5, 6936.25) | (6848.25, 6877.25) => 0.0 angstrom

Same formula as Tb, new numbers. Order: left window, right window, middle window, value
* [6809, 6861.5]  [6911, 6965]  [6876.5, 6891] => 0.00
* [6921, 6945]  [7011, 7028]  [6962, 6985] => 0.00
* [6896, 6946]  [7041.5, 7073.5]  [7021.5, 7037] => -0.02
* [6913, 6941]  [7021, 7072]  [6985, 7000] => -0.01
